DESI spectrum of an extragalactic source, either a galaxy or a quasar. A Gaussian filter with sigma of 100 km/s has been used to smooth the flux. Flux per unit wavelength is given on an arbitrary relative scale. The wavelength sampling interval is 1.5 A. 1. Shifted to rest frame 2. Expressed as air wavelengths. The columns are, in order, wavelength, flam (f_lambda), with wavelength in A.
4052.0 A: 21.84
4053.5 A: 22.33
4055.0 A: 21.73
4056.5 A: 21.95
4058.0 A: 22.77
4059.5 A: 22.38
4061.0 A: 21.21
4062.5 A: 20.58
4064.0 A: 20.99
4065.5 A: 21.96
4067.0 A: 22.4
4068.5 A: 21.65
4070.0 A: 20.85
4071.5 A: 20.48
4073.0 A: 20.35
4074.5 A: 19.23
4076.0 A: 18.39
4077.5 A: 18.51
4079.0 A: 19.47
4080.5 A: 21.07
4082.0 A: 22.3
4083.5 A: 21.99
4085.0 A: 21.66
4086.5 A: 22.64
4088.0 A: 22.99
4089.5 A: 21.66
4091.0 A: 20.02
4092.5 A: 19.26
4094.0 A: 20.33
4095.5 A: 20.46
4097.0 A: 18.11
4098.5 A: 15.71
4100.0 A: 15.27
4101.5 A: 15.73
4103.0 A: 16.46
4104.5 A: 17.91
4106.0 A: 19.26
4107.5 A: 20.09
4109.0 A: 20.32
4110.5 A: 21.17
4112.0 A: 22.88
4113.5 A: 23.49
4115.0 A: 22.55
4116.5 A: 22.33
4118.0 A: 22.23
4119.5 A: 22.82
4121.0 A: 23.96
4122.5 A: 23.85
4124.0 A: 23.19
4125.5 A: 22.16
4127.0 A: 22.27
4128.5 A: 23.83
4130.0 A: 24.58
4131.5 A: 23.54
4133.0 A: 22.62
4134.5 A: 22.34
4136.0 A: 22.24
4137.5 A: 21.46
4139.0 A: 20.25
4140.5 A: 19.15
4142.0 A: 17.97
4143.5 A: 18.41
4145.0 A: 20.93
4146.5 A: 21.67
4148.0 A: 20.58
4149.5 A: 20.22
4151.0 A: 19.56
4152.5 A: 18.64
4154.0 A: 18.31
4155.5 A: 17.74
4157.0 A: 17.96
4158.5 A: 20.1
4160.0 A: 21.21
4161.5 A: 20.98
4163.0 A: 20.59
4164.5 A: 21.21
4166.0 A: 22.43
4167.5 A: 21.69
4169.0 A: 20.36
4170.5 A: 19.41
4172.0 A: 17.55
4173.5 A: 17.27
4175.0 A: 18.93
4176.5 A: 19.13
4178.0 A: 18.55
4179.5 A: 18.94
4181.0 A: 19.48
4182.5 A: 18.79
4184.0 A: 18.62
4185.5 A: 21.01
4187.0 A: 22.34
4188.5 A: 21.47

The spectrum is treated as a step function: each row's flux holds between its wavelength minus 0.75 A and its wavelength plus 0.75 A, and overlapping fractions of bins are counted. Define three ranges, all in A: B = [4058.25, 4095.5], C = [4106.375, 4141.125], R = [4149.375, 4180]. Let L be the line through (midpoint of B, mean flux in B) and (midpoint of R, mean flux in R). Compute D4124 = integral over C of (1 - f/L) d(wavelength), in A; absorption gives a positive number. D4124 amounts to -3.60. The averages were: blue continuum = 20.9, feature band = 22.3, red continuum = 19.6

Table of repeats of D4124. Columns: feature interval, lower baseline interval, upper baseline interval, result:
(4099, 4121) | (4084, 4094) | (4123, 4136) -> 2.0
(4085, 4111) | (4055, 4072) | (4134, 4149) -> 2.2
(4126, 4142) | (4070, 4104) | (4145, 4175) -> -1.8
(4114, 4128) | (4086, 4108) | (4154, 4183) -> -2.7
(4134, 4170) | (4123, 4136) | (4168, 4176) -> 0.9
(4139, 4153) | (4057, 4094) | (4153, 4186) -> 0.1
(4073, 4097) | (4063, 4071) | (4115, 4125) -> 1.6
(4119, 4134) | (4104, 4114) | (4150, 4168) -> -2.0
